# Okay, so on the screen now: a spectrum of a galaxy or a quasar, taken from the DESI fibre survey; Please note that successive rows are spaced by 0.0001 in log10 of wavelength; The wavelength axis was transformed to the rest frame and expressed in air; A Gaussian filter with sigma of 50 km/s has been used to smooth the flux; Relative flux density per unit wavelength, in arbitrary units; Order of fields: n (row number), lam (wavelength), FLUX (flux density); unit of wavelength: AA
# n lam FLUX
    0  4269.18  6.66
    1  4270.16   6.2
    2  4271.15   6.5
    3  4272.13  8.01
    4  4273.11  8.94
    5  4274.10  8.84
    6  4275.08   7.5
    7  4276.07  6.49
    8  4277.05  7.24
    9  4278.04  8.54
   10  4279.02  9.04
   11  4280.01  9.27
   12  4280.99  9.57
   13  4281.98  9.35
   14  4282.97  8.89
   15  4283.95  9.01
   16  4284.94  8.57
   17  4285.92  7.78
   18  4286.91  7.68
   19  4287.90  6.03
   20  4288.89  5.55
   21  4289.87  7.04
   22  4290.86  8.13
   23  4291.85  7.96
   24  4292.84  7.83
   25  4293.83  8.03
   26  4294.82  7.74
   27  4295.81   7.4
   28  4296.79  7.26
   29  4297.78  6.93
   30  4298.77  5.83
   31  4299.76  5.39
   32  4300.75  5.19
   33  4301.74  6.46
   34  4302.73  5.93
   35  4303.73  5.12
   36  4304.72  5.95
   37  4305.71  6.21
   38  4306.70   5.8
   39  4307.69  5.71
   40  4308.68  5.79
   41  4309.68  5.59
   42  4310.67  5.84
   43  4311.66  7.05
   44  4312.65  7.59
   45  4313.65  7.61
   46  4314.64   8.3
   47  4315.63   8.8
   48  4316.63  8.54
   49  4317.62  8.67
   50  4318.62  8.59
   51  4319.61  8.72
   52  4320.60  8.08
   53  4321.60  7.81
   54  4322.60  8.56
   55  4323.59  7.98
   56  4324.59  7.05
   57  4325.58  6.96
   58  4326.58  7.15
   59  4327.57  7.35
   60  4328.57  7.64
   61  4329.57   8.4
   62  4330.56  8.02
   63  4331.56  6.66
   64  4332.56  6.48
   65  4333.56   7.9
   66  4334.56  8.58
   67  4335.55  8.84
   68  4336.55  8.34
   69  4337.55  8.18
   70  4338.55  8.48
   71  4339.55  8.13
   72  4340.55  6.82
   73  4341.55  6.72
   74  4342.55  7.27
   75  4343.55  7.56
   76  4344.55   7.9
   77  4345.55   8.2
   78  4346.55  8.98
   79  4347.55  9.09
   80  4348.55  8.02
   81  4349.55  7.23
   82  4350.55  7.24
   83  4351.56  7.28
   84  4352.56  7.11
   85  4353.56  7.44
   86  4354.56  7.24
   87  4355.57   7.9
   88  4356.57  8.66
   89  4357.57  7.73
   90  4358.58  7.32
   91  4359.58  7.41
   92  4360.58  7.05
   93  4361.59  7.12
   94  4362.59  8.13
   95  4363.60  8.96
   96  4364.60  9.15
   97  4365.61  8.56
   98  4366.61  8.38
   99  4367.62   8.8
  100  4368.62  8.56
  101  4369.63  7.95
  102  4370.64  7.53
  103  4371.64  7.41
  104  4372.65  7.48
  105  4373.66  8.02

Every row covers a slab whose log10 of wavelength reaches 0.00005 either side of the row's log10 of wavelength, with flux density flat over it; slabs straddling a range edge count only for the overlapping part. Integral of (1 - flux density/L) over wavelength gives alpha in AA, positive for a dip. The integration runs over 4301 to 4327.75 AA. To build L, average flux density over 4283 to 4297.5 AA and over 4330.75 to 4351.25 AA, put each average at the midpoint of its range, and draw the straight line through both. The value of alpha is 2.01 AA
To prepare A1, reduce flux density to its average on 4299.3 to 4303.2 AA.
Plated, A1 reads 5.75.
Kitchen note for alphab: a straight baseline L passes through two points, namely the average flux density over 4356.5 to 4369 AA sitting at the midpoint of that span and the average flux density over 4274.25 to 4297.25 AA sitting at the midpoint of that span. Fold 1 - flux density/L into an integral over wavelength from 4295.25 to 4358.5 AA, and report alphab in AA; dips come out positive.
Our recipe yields 5.1 AA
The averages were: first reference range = 7.92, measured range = 7.39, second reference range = 8.12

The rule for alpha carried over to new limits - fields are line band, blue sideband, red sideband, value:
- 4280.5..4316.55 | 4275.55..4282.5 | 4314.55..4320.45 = 6.1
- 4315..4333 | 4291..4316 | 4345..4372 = -1.8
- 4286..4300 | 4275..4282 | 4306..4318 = 1.2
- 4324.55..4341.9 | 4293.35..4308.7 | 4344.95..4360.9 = -1.1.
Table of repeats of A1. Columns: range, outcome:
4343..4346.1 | 7.9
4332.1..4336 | 7.96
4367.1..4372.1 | 8.06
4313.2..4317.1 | 8.32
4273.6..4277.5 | 7.52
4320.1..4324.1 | 8.1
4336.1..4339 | 8.32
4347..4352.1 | 7.78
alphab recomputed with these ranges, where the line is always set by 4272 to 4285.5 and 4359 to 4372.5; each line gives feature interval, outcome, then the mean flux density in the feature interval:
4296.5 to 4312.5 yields 4.5 AA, 6.02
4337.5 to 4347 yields 0.4 AA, 7.8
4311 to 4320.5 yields 0.2 AA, 8.17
